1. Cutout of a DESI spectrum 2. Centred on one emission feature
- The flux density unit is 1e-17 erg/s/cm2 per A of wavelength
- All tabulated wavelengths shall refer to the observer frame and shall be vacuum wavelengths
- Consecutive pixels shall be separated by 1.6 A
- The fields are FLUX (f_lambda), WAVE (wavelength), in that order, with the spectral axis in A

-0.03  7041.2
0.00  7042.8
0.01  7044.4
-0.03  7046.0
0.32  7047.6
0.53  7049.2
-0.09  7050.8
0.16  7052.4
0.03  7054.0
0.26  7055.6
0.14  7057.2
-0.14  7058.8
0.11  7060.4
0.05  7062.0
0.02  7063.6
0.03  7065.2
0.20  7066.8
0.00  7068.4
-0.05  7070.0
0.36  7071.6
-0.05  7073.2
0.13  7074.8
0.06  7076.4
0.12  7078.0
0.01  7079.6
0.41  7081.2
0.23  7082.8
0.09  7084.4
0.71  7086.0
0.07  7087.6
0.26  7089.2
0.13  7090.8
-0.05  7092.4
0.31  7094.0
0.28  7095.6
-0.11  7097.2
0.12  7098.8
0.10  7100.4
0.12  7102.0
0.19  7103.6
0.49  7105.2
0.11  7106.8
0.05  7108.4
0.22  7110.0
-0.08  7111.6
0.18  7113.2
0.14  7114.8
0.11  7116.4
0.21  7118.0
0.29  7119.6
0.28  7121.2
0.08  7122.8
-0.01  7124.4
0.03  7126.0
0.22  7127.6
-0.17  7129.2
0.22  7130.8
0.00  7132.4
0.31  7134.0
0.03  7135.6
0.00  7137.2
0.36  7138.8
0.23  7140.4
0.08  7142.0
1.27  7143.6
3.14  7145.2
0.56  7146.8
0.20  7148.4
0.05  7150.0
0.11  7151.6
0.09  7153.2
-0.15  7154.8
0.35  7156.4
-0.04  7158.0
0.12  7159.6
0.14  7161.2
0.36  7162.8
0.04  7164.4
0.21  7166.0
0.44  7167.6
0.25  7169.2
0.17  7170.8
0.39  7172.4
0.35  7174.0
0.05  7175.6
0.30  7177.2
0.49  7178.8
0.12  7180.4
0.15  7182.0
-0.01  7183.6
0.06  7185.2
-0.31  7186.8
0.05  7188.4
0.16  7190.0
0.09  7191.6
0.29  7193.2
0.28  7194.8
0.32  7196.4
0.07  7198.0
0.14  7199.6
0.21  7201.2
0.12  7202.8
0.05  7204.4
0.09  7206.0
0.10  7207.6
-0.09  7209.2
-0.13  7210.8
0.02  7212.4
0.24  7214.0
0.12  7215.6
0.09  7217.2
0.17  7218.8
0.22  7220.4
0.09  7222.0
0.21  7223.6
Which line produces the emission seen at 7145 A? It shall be H-alpha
